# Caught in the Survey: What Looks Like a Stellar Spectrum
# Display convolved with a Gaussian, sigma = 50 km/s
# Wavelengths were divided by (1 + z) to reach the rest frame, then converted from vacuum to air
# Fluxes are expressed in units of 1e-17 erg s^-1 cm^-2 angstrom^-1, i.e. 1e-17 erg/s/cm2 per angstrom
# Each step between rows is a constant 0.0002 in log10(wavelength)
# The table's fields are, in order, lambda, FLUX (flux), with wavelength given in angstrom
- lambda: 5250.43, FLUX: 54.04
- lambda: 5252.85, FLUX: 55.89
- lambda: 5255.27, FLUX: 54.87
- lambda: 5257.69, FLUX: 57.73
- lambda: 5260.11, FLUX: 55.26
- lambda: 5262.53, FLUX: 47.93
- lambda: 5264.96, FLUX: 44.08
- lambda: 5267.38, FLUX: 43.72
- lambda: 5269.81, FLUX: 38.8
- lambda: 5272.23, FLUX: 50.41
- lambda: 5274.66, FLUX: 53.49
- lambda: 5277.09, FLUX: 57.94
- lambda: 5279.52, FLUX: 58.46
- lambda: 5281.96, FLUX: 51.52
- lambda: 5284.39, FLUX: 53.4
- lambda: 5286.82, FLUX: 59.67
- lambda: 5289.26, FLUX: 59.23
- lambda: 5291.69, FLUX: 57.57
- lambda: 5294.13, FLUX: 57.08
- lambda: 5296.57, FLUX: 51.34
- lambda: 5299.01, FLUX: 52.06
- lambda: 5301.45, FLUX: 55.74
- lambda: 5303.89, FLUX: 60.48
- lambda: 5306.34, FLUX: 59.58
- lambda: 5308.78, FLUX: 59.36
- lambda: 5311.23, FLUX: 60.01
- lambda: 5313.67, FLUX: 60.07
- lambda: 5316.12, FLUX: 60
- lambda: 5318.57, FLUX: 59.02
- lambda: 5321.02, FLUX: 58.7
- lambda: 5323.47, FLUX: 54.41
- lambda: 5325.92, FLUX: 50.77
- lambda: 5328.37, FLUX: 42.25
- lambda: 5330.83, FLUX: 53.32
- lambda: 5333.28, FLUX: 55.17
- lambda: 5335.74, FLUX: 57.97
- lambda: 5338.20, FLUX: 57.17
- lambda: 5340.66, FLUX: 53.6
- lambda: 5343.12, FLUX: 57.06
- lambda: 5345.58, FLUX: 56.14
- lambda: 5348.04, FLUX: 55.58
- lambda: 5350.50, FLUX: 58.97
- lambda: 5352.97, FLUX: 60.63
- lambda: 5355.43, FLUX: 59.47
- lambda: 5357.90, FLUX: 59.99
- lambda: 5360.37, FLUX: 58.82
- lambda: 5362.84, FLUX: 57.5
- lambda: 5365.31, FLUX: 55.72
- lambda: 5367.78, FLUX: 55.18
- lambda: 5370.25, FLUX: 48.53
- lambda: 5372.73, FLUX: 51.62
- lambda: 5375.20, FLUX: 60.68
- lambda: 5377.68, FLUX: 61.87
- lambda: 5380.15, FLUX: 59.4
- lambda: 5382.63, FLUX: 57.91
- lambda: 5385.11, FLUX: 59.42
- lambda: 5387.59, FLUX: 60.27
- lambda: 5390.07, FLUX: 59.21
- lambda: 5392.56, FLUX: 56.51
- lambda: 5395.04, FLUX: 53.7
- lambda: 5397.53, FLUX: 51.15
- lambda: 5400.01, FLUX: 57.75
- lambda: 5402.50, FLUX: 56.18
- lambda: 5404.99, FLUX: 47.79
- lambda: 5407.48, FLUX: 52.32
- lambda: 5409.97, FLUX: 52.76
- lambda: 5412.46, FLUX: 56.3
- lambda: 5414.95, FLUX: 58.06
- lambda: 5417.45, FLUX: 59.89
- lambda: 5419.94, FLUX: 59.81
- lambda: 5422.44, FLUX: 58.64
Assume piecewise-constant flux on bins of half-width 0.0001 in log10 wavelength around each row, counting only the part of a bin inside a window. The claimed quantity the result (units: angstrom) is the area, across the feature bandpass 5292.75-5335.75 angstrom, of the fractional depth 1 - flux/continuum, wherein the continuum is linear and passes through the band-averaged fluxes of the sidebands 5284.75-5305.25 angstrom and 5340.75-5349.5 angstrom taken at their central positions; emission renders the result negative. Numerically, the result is 0.3 angstrom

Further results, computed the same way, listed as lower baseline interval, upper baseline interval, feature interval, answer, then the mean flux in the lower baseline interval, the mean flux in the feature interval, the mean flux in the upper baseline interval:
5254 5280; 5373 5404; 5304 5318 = -1.70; 51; 59.8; 57.6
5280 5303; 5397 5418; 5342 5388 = -2.20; 55.5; 57.6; 54.6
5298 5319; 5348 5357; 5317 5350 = 2.25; 58.5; 54.9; 59.1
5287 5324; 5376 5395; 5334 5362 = 0.31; 57.8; 57.7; 58.9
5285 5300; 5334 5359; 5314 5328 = 0.24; 56.1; 55.9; 57.6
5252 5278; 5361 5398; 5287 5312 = -2.25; 50.8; 57.3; 56.7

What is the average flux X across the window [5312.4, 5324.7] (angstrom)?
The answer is 58.5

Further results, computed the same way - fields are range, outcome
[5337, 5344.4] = 55.9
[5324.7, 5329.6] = 46.5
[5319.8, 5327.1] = 54.7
